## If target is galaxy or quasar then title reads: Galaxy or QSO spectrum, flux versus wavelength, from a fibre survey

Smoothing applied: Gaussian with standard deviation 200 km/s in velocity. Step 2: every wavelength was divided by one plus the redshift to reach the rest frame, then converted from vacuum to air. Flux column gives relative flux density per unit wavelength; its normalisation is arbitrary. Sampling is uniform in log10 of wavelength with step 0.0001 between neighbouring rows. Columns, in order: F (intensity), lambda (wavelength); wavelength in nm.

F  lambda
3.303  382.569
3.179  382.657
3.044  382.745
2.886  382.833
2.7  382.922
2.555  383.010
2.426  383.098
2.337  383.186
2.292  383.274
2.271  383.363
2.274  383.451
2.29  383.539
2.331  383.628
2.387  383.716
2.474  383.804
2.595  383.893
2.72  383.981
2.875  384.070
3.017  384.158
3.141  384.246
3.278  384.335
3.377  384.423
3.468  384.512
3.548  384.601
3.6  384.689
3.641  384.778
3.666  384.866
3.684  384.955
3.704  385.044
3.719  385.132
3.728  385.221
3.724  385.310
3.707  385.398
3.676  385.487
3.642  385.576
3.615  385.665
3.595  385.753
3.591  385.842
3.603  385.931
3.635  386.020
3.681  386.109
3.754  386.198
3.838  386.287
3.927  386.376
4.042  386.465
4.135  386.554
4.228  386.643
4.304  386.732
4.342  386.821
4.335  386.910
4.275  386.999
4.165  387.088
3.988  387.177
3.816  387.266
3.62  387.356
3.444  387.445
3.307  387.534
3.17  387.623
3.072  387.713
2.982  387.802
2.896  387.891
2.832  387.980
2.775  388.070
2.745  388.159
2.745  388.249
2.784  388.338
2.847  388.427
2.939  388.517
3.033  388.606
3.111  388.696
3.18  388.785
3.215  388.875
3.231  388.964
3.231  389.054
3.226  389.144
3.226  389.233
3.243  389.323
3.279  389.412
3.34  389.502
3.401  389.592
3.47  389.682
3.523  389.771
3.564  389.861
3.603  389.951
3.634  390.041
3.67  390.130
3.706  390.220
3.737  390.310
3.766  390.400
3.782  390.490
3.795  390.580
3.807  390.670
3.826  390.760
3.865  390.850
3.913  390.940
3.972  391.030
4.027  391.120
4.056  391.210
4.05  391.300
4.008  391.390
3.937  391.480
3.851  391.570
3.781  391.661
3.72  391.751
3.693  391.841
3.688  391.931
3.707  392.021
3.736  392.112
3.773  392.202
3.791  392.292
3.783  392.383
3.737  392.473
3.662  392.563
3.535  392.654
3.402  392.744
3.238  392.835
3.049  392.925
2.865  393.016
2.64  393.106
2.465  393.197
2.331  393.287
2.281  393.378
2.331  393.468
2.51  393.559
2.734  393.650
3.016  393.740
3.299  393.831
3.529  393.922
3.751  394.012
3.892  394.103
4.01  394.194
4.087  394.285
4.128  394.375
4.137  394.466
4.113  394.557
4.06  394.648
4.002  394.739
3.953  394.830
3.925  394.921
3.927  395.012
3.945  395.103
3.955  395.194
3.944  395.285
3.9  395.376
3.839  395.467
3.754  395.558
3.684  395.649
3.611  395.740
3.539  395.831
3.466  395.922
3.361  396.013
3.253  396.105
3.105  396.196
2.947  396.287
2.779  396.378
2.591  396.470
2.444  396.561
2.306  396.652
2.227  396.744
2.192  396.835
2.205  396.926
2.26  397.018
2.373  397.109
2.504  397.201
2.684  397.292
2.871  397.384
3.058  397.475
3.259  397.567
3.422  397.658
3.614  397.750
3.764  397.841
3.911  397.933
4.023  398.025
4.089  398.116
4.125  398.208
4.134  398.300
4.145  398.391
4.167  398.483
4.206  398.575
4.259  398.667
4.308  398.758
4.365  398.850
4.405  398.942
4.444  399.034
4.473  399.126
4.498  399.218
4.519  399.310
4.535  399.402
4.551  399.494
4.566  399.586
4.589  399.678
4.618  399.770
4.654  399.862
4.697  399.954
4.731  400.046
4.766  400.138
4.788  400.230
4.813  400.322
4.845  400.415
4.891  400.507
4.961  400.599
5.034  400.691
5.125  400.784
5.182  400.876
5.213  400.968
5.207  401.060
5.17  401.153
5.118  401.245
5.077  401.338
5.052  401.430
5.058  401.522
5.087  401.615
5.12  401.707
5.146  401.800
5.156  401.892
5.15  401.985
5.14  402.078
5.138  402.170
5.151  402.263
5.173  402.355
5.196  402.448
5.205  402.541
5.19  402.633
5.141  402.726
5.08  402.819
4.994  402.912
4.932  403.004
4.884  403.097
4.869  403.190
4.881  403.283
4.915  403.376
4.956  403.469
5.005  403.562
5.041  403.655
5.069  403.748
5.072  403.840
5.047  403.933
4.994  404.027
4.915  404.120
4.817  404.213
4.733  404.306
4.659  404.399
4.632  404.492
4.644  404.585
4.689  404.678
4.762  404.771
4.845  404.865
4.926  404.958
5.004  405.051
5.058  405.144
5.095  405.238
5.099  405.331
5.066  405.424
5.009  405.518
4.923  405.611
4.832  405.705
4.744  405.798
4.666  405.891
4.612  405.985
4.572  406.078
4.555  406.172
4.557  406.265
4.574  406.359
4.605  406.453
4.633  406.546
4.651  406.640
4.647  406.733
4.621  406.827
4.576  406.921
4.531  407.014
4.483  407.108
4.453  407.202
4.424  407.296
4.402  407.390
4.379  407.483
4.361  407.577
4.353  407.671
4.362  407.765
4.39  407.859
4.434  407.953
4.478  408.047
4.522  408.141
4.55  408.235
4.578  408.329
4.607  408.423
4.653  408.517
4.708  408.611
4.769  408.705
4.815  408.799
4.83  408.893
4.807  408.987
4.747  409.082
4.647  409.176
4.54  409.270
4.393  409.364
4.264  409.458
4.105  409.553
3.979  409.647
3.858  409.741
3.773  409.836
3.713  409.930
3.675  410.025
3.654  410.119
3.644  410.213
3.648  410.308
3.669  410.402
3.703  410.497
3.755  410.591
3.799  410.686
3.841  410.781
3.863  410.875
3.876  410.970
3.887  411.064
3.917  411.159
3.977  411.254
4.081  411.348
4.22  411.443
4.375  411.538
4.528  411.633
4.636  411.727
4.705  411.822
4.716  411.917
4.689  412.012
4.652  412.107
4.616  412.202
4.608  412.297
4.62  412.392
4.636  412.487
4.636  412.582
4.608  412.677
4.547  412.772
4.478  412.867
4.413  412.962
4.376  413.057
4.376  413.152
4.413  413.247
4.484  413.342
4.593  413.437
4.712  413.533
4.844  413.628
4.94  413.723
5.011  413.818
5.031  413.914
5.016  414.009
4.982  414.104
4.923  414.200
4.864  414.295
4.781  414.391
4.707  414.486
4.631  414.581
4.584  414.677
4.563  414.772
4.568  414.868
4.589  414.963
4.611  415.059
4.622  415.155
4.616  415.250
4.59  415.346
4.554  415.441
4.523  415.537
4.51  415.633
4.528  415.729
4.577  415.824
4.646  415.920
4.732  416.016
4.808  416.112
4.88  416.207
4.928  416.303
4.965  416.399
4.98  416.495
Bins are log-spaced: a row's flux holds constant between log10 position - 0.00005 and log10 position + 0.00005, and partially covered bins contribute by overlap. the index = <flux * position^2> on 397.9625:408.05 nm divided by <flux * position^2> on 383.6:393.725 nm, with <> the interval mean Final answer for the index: 1.5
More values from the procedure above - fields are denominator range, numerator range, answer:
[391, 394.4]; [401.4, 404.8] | 1.52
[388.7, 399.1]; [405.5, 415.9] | 1.38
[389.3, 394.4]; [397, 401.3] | 1.26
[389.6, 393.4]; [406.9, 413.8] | 1.33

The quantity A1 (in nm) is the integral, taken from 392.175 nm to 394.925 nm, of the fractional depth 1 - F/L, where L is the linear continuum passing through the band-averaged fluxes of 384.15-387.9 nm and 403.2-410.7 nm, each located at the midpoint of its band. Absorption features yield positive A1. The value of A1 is 0.40 nm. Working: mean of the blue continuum 3.68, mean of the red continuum 4.56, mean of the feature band 3.41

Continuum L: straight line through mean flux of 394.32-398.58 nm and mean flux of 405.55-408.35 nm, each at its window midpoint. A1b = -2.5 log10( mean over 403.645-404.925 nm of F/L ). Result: -0.139 mag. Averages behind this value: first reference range 3.44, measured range 4.85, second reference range 4.55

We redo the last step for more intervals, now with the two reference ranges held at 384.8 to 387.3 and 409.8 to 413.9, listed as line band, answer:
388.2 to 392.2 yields 0.11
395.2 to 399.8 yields 0.13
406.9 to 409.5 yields -0.08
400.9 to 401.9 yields -0.24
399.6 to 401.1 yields -0.19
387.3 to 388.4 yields 0.27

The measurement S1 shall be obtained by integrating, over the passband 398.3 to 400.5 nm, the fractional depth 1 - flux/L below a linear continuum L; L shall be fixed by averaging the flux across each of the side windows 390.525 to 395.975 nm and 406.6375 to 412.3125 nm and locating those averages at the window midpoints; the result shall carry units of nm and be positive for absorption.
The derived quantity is -0.362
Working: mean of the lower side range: 3.62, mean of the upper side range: 4.31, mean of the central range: 4.52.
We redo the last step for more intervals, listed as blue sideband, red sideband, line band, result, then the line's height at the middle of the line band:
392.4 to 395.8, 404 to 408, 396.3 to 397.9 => 0.44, 3.79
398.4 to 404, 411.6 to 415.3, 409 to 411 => 0.32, 4.72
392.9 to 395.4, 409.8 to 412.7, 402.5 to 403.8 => -0.40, 3.82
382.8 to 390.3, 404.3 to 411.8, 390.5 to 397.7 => 0.57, 3.71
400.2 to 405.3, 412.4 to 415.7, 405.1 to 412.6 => 0.62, 4.81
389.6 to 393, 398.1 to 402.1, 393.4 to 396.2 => 0.33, 4.12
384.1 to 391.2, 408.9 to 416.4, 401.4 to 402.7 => -0.35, 4.06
